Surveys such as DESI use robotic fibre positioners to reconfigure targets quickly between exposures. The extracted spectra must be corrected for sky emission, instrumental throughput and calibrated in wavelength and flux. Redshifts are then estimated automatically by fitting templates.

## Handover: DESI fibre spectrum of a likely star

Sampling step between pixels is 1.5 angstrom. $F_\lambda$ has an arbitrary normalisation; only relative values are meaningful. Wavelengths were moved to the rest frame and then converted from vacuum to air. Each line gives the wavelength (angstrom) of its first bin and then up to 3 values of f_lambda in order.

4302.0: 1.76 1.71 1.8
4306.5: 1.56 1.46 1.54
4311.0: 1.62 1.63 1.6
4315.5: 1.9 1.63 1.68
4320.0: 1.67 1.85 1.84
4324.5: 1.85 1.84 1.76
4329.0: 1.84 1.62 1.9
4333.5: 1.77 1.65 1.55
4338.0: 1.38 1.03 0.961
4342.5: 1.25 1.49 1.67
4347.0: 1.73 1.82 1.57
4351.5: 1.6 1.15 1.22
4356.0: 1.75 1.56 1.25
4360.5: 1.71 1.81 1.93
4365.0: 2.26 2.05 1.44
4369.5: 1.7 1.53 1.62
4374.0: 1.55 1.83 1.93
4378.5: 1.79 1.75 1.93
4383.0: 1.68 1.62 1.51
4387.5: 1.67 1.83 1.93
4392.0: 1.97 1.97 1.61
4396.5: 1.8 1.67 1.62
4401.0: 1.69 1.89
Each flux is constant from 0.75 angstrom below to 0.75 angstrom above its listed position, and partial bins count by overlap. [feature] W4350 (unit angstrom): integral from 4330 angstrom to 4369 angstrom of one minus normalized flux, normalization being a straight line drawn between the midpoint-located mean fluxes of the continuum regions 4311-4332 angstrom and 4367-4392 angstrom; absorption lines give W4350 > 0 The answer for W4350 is 3.4 angstrom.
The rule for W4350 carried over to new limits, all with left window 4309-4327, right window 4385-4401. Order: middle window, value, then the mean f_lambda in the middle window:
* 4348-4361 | 1.7 angstrom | 1.5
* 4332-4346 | 2.4 angstrom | 1.44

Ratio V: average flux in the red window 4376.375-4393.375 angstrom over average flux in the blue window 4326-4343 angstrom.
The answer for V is 1.16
